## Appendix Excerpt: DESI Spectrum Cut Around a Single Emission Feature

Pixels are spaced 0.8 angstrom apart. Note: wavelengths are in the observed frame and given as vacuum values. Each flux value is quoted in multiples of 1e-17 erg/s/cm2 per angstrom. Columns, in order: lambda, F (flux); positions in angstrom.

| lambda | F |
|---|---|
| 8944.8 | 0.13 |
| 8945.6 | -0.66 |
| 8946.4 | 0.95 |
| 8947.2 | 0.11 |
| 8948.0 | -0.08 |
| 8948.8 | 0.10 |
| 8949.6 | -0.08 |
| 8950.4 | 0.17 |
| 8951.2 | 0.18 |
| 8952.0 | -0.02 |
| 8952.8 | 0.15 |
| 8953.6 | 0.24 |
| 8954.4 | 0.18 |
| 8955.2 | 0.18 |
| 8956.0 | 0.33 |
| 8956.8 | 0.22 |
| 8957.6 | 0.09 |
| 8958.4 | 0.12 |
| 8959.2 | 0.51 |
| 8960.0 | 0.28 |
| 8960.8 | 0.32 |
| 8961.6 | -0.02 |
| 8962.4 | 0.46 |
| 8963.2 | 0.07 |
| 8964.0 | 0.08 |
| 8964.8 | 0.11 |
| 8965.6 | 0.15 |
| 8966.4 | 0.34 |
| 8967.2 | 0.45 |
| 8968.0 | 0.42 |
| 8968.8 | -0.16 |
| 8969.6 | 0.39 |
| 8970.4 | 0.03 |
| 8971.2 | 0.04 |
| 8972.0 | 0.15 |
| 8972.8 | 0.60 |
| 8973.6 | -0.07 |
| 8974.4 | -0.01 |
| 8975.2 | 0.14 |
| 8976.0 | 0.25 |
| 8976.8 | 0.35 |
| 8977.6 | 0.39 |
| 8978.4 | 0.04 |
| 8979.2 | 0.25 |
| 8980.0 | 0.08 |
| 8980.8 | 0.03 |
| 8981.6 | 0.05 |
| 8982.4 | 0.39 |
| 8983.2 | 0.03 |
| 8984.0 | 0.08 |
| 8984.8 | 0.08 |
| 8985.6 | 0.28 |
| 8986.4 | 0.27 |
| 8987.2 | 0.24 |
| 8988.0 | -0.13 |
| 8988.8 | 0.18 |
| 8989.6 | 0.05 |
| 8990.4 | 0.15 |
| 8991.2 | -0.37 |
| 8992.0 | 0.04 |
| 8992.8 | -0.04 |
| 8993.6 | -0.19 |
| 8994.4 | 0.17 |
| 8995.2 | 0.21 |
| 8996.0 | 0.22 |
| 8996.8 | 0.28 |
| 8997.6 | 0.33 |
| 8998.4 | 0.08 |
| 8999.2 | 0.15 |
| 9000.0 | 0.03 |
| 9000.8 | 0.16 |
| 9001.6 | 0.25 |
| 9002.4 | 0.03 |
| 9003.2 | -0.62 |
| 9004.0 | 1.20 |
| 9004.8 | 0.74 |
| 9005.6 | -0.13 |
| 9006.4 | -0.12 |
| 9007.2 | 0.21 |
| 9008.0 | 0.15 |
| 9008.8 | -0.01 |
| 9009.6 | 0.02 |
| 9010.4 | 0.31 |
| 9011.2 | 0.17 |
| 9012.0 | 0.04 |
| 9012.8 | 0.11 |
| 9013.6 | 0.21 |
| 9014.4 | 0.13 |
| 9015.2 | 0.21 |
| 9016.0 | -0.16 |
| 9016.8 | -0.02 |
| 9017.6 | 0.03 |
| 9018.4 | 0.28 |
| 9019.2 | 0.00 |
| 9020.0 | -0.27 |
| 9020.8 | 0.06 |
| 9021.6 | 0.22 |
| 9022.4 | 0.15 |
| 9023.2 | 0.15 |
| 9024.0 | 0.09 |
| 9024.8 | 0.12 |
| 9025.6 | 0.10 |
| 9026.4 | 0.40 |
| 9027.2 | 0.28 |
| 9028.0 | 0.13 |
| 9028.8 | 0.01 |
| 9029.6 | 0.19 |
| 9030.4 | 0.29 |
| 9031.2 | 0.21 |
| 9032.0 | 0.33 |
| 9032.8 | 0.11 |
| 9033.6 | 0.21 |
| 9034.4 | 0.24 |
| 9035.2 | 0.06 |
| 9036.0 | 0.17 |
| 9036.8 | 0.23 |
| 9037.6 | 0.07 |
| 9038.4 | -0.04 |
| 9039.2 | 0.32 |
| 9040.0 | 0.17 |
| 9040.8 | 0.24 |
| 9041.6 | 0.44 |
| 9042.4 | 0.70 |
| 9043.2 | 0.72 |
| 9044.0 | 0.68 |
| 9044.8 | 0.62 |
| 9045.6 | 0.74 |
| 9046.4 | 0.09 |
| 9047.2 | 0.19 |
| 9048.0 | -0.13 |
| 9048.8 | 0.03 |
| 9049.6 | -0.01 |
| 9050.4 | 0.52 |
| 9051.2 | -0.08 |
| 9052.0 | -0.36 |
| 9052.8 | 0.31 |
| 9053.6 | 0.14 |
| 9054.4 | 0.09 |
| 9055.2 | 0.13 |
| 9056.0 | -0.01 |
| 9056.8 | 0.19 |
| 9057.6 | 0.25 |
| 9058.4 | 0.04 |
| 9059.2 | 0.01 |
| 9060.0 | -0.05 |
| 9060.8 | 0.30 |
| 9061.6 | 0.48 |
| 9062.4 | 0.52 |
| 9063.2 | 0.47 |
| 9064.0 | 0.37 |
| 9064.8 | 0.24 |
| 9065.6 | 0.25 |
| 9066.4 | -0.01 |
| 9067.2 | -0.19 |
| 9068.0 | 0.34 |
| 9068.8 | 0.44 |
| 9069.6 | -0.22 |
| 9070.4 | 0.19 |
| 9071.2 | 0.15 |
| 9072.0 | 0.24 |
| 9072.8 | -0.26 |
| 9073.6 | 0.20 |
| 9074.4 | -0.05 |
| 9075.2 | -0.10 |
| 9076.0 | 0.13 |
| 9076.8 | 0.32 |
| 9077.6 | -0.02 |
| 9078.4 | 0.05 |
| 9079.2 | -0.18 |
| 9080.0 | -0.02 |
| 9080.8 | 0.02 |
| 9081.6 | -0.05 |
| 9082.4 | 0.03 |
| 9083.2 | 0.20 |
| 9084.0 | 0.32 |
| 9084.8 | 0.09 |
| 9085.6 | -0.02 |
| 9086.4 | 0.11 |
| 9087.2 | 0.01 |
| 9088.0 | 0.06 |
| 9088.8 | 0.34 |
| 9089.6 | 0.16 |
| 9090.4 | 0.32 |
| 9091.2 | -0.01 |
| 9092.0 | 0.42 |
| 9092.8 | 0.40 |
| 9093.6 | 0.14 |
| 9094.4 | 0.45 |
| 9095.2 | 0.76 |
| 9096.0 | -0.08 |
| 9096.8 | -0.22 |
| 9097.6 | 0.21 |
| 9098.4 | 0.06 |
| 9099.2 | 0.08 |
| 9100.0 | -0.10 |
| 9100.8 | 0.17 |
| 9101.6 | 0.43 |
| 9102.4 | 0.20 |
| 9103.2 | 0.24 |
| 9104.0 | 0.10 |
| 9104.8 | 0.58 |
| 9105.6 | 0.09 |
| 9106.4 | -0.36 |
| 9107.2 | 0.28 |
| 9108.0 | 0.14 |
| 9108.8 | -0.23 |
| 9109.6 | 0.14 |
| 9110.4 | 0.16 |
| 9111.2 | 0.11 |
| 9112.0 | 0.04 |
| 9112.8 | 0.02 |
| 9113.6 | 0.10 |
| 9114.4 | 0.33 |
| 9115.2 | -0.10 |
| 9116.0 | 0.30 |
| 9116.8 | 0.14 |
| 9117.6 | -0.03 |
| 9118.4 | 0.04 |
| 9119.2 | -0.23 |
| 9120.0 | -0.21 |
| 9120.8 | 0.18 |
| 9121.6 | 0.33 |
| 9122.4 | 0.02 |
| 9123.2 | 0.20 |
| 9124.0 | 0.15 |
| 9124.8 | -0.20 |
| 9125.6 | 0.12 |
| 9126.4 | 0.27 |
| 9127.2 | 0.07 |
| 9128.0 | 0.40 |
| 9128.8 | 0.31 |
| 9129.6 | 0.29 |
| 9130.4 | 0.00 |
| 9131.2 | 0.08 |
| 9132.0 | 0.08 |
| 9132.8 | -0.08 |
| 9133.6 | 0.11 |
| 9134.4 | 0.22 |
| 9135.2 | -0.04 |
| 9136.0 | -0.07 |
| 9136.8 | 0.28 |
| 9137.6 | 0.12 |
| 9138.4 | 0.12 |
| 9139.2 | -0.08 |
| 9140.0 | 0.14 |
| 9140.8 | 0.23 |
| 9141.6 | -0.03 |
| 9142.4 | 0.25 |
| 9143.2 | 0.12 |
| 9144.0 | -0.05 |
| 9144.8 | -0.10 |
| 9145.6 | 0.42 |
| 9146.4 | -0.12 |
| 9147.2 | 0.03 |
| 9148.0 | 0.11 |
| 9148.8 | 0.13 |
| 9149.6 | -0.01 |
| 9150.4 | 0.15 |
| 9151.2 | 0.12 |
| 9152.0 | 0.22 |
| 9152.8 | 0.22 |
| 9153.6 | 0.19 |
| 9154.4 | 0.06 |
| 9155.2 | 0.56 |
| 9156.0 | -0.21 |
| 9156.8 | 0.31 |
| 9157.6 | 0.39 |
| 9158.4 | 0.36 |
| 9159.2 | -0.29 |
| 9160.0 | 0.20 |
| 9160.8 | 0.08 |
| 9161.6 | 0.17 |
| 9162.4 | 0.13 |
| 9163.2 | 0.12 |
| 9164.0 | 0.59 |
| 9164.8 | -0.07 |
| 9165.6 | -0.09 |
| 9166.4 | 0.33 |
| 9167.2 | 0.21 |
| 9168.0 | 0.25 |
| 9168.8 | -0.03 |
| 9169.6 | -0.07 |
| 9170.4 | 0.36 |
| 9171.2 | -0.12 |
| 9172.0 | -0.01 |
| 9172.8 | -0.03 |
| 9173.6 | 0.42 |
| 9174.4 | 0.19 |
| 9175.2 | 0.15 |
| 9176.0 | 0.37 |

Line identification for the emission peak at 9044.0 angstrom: [S II]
